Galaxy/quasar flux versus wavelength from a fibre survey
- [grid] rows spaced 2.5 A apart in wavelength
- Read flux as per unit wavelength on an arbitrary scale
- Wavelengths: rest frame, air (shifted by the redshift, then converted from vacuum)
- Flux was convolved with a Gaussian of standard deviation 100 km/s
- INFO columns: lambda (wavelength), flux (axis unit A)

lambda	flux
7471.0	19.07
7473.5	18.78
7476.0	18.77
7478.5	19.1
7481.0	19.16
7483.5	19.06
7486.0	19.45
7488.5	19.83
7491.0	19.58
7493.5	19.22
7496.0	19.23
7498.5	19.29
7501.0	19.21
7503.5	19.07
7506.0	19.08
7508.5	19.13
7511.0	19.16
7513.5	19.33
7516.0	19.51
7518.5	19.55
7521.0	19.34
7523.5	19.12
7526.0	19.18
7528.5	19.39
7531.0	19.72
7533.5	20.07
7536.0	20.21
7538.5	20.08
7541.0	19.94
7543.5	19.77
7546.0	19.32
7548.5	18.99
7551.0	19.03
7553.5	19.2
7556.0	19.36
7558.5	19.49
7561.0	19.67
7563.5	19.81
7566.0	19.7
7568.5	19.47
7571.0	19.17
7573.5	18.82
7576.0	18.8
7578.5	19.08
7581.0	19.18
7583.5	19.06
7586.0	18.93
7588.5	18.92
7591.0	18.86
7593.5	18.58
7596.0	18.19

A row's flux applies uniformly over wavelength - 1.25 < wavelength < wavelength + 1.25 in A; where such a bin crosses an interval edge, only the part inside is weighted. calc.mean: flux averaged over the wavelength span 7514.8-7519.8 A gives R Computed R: 19.5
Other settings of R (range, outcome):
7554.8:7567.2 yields 19.6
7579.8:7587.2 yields 19.1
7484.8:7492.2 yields 19.6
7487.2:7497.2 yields 19.5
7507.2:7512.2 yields 19.1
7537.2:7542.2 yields 20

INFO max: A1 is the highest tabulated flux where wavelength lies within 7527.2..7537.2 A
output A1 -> 20.21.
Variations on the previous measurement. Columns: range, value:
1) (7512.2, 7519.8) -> 19.55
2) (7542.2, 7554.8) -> 19.77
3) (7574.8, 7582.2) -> 19.18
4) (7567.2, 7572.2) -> 19.47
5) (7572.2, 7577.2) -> 18.82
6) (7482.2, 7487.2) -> 19.45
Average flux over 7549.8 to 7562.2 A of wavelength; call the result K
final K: 19.3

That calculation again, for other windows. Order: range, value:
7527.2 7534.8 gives 19.7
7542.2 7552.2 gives 19.3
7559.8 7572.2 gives 19.6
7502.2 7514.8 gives 19.2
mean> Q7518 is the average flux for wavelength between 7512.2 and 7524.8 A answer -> 19.4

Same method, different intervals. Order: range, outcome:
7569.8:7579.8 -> 19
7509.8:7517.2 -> 19.3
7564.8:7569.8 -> 19.6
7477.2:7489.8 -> 19.3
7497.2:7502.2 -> 19.3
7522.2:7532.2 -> 19.4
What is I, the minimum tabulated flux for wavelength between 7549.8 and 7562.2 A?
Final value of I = 19.03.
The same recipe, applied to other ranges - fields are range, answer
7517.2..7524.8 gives 19.12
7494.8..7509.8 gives 19.07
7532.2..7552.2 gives 18.99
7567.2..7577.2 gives 18.8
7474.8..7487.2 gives 18.77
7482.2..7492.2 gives 19.06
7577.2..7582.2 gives 19.08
